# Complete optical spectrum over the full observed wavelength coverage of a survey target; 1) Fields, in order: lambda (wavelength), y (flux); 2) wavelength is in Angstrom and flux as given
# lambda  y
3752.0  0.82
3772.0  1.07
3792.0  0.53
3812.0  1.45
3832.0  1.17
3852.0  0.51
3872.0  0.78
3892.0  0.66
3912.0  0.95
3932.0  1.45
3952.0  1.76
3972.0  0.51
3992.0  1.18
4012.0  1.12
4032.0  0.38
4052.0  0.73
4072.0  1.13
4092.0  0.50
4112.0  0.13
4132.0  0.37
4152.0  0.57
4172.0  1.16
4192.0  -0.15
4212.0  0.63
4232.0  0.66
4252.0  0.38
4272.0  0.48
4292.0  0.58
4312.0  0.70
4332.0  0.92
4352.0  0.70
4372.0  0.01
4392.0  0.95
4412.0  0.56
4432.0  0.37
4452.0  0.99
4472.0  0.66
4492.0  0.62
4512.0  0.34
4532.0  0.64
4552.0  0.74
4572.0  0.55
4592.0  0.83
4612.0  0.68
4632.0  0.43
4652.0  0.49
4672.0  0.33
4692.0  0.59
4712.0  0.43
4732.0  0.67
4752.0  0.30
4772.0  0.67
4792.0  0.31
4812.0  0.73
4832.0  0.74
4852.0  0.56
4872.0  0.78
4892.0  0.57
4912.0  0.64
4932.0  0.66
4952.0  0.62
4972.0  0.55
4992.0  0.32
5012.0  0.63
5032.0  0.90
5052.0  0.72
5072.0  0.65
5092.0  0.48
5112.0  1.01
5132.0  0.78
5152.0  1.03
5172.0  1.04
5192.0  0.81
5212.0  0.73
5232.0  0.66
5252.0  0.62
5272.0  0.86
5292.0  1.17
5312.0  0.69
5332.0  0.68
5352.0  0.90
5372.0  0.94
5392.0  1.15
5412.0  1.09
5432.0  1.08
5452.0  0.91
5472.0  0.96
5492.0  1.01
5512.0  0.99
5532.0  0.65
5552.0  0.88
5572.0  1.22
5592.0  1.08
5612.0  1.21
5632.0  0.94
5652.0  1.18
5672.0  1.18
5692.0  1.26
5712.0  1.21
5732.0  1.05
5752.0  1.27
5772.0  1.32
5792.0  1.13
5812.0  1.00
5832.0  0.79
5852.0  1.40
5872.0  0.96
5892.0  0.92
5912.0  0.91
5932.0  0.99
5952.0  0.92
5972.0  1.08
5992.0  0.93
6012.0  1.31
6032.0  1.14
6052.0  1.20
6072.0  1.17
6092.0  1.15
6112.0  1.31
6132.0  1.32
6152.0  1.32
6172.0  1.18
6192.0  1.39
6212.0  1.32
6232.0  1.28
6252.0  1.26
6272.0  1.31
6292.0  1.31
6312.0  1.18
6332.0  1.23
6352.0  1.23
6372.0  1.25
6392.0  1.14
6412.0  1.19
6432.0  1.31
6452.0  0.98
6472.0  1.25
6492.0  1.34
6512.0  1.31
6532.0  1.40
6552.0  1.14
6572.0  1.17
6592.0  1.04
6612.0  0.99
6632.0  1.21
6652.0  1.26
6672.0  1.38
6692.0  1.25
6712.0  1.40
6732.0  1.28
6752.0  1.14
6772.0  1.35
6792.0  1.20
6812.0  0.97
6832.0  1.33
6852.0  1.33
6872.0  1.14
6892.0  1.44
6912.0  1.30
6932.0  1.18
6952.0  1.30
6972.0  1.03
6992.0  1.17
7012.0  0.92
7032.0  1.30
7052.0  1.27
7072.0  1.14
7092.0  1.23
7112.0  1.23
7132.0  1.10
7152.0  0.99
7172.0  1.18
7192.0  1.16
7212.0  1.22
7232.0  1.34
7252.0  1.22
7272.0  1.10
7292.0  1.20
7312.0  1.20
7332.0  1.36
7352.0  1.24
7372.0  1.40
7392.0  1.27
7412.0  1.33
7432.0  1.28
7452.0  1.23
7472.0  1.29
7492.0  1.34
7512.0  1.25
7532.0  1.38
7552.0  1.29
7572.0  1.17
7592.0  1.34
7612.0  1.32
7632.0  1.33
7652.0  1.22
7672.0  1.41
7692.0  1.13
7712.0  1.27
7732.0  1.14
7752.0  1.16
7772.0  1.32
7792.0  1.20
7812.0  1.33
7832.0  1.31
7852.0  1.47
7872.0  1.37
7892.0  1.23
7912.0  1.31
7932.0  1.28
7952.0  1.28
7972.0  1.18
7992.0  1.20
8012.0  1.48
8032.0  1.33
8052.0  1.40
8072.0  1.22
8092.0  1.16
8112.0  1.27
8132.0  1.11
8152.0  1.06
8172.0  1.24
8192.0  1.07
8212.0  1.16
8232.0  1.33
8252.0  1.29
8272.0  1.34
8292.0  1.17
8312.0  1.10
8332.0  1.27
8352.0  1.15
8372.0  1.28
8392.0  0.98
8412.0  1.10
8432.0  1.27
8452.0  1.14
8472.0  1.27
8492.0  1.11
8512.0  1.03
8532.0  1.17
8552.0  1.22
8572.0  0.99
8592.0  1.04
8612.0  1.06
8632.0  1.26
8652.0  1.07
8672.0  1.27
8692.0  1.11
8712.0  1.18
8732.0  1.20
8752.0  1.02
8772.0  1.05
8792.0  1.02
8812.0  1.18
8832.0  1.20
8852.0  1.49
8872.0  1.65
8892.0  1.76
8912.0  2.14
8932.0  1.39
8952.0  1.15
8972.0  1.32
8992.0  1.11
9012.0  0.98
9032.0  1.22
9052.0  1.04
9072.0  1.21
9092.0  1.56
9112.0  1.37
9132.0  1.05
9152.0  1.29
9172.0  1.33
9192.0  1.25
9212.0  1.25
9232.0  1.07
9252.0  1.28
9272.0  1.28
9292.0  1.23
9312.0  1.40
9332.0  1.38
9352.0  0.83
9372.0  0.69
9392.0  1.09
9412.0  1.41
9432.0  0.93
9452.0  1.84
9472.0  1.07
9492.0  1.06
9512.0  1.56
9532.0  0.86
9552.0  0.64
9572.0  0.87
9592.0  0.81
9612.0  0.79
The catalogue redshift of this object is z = 0.353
